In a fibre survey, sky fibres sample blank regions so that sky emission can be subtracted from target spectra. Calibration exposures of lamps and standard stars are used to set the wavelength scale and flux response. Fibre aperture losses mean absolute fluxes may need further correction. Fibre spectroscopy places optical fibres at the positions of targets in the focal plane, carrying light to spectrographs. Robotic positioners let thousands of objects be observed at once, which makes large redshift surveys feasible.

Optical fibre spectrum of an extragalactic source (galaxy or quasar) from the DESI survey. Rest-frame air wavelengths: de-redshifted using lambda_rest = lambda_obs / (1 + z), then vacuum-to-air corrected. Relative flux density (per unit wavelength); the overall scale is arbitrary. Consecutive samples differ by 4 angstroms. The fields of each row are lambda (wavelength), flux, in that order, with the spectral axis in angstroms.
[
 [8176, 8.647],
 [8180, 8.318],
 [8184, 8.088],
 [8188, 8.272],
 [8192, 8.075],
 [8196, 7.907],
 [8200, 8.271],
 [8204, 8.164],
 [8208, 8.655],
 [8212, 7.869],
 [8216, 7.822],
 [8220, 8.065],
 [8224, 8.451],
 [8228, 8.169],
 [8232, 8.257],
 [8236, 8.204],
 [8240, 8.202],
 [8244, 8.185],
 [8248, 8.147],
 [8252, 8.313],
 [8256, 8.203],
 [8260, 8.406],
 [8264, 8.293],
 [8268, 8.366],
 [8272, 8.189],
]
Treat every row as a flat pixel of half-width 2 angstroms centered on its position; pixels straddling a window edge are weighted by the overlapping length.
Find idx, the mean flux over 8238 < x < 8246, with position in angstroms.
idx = 8.19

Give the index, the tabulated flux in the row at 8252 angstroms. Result 8.313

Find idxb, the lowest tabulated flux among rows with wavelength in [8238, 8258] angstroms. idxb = 8.147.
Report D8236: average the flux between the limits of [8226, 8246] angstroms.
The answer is 8.2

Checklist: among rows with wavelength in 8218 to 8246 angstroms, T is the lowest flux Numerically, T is 8.065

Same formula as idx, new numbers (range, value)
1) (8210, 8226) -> 8.05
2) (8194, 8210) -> 8.25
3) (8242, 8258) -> 8.21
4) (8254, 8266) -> 8.3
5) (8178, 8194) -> 8.19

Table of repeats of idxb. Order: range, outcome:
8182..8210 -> 7.907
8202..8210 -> 8.164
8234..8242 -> 8.202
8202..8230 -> 7.822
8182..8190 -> 8.088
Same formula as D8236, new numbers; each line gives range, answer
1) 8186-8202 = 8.13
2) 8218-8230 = 8.23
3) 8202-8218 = 8.13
